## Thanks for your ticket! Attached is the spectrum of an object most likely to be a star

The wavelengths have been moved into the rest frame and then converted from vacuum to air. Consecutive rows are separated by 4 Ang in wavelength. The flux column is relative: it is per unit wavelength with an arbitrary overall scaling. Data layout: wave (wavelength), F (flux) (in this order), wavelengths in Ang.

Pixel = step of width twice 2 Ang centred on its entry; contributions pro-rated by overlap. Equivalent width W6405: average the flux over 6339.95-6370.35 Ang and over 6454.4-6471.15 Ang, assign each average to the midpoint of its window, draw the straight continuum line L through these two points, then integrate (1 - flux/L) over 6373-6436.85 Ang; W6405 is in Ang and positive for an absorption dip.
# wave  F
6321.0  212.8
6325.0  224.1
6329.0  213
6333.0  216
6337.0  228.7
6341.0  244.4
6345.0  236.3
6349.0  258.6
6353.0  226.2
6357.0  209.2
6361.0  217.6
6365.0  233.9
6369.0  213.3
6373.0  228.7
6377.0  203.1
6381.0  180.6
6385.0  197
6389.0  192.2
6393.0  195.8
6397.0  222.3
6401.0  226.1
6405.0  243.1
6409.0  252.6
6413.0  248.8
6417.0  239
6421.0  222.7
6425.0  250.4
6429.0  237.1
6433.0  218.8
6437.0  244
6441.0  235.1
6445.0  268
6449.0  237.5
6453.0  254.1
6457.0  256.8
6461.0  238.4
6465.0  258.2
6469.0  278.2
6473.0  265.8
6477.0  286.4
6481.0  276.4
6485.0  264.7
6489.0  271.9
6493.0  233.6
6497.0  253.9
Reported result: 5.3 Ang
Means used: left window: 230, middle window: 223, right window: 258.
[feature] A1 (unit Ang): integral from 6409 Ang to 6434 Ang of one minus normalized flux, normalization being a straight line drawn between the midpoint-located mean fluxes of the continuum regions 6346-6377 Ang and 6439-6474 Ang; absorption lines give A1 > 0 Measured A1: 0.6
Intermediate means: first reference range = 226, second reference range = 254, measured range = 238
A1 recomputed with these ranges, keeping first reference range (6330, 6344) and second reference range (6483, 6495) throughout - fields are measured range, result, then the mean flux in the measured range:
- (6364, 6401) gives 4.6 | 208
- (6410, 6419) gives -0.1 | 245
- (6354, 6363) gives 0.7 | 215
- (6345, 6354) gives -0.5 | 243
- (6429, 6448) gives 0.5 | 241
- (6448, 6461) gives 0.1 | 249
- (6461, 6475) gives -0.6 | 263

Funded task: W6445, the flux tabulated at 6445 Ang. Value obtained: 268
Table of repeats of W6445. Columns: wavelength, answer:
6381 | 180.6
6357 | 209.2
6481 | 276.4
